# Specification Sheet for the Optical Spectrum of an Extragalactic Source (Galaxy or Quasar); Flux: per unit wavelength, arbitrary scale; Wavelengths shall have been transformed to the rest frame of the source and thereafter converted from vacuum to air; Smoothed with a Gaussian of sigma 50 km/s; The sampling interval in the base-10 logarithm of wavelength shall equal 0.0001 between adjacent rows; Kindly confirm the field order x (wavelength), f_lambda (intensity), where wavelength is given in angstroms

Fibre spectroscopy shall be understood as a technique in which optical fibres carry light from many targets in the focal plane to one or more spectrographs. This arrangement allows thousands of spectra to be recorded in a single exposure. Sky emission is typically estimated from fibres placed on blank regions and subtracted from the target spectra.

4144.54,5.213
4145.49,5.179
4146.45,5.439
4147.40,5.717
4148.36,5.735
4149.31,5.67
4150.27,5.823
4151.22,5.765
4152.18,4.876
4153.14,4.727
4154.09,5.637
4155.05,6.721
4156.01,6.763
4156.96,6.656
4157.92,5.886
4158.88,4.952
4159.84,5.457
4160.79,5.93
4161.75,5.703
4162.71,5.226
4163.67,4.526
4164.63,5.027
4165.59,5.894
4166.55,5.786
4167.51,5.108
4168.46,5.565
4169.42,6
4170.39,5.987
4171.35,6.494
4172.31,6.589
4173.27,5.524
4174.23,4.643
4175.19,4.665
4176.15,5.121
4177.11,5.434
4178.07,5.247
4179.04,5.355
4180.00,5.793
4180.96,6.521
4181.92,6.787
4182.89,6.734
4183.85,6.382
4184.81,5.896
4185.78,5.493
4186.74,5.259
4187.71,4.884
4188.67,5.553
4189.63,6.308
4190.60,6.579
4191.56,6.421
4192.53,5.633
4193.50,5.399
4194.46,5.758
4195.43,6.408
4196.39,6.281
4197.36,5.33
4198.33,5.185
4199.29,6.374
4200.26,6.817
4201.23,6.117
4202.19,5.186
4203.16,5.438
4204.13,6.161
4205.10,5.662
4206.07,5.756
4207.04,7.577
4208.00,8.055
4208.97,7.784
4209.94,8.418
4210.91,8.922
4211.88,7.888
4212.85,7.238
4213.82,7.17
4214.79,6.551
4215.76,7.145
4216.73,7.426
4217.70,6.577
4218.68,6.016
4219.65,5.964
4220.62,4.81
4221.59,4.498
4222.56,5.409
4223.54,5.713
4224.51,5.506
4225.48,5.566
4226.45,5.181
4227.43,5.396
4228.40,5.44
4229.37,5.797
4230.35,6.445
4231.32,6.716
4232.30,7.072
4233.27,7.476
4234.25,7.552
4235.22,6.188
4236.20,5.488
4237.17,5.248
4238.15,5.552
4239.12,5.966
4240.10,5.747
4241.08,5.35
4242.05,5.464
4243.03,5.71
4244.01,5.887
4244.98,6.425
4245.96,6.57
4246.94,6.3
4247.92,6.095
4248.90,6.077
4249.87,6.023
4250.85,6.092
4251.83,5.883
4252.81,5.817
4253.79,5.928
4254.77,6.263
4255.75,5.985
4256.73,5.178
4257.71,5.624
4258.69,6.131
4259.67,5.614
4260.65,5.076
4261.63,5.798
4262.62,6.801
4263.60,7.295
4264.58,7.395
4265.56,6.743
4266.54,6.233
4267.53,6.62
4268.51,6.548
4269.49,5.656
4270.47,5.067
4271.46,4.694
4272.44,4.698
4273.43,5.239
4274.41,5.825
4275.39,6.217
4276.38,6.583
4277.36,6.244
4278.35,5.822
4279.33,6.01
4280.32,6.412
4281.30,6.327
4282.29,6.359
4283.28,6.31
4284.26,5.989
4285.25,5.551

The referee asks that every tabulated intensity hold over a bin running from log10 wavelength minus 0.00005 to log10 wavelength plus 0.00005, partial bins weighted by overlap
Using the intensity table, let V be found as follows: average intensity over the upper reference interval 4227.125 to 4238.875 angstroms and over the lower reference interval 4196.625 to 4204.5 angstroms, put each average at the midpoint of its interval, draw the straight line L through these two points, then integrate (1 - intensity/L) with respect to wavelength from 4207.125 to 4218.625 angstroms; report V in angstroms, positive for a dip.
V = -2.9 angstroms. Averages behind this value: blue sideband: 5.83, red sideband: 6.21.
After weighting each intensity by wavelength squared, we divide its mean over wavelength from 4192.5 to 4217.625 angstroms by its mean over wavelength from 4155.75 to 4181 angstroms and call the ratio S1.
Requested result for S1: 1.20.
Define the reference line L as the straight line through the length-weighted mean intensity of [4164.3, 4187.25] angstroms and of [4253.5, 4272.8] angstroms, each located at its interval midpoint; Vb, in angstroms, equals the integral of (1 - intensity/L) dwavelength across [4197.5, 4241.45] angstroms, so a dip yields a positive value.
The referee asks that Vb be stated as -3.4 angstroms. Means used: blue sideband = 5.72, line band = 6.29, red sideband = 5.98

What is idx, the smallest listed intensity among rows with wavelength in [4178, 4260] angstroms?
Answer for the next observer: 4.498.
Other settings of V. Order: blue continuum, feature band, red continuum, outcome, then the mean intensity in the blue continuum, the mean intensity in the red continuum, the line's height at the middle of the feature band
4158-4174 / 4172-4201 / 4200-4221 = 1.5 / 5.6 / 6.77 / 6.14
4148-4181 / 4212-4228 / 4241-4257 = -0.6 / 5.61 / 5.97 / 5.85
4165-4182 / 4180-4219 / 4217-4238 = -4.3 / 5.67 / 5.92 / 5.79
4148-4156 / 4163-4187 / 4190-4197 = 0.9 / 5.68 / 6.05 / 5.89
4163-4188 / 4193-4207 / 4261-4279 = -0.4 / 5.64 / 6.07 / 5.76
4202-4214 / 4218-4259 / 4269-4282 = 3.6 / 7.06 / 5.76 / 6.47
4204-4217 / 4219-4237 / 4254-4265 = 2.5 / 7.3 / 6.09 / 6.87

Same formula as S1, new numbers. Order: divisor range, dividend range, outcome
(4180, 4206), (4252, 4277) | 1.04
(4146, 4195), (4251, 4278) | 1.09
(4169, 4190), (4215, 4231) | 1.03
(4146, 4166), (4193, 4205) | 1.06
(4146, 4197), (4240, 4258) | 1.07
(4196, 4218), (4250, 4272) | 0.91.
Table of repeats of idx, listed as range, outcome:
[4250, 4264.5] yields 5.076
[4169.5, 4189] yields 4.643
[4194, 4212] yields 5.185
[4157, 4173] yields 4.526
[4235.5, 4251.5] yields 5.248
